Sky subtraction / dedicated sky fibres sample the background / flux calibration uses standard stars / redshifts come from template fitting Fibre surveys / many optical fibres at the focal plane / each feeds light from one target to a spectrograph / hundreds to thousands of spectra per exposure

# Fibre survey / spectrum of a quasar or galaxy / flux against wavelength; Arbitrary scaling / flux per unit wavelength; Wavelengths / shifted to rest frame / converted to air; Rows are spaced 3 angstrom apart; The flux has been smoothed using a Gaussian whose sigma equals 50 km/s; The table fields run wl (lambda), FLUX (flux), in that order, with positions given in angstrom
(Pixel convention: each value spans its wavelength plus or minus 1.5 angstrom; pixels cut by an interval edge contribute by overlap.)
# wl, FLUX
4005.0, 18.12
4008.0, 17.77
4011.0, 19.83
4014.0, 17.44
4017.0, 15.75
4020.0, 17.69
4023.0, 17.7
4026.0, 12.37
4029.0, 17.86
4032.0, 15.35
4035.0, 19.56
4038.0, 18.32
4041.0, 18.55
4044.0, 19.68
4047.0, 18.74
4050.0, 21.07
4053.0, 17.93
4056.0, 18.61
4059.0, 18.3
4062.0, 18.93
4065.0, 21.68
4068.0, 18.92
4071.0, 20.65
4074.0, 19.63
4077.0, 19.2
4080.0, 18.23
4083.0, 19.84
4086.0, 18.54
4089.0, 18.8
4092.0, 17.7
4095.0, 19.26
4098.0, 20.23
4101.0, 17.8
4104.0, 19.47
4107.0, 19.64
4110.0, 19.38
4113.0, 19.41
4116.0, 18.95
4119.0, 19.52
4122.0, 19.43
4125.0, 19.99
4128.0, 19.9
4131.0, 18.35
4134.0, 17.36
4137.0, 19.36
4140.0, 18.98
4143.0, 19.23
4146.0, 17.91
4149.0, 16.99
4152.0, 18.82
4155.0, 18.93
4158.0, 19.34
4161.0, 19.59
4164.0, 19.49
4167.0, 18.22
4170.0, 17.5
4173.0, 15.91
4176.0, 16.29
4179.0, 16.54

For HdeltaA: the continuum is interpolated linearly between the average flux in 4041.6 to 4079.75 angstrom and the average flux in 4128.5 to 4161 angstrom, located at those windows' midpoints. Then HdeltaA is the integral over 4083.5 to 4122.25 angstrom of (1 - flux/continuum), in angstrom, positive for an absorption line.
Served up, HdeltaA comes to -0.20 angstrom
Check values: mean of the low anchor 19.4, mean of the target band 19.1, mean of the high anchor 18.6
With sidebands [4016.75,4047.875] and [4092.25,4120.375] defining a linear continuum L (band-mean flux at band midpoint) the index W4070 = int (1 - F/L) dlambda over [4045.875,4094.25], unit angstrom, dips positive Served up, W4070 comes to -2.2 angstrom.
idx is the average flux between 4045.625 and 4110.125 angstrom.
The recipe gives 19.2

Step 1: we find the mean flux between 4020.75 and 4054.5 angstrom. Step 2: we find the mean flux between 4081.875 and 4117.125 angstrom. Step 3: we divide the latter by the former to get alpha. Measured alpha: 1.06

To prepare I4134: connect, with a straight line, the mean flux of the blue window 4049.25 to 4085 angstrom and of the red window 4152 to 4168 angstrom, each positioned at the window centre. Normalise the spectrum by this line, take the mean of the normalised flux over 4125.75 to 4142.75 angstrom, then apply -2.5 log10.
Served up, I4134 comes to 0.02 mag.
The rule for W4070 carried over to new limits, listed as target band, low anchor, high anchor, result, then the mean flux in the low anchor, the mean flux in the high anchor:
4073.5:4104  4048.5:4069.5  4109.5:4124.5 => 0.69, 19.3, 19.4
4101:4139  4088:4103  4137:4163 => -0.79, 18.8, 18.8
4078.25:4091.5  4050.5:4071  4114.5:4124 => 0.36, 19.3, 19.3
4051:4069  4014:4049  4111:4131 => -1.02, 17.5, 19.4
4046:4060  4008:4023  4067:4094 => -0.36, 17.7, 19.1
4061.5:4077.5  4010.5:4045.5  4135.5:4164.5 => -1.80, 17.4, 18.8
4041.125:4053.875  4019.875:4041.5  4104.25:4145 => -1.38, 17.1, 19.2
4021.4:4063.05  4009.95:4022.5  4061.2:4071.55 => 1.84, 17.6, 20.1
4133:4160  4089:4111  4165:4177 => -1.24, 19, 17.1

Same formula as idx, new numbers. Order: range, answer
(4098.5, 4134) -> 19.2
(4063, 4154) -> 19.1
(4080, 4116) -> 19.1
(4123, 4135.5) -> 18.9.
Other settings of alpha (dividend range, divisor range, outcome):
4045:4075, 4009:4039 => 1.13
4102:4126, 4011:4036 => 1.15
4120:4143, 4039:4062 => 1.01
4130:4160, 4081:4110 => 0.97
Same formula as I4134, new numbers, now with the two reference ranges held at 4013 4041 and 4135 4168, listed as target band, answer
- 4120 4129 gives -0.077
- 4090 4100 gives -0.060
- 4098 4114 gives -0.064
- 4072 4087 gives -0.084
